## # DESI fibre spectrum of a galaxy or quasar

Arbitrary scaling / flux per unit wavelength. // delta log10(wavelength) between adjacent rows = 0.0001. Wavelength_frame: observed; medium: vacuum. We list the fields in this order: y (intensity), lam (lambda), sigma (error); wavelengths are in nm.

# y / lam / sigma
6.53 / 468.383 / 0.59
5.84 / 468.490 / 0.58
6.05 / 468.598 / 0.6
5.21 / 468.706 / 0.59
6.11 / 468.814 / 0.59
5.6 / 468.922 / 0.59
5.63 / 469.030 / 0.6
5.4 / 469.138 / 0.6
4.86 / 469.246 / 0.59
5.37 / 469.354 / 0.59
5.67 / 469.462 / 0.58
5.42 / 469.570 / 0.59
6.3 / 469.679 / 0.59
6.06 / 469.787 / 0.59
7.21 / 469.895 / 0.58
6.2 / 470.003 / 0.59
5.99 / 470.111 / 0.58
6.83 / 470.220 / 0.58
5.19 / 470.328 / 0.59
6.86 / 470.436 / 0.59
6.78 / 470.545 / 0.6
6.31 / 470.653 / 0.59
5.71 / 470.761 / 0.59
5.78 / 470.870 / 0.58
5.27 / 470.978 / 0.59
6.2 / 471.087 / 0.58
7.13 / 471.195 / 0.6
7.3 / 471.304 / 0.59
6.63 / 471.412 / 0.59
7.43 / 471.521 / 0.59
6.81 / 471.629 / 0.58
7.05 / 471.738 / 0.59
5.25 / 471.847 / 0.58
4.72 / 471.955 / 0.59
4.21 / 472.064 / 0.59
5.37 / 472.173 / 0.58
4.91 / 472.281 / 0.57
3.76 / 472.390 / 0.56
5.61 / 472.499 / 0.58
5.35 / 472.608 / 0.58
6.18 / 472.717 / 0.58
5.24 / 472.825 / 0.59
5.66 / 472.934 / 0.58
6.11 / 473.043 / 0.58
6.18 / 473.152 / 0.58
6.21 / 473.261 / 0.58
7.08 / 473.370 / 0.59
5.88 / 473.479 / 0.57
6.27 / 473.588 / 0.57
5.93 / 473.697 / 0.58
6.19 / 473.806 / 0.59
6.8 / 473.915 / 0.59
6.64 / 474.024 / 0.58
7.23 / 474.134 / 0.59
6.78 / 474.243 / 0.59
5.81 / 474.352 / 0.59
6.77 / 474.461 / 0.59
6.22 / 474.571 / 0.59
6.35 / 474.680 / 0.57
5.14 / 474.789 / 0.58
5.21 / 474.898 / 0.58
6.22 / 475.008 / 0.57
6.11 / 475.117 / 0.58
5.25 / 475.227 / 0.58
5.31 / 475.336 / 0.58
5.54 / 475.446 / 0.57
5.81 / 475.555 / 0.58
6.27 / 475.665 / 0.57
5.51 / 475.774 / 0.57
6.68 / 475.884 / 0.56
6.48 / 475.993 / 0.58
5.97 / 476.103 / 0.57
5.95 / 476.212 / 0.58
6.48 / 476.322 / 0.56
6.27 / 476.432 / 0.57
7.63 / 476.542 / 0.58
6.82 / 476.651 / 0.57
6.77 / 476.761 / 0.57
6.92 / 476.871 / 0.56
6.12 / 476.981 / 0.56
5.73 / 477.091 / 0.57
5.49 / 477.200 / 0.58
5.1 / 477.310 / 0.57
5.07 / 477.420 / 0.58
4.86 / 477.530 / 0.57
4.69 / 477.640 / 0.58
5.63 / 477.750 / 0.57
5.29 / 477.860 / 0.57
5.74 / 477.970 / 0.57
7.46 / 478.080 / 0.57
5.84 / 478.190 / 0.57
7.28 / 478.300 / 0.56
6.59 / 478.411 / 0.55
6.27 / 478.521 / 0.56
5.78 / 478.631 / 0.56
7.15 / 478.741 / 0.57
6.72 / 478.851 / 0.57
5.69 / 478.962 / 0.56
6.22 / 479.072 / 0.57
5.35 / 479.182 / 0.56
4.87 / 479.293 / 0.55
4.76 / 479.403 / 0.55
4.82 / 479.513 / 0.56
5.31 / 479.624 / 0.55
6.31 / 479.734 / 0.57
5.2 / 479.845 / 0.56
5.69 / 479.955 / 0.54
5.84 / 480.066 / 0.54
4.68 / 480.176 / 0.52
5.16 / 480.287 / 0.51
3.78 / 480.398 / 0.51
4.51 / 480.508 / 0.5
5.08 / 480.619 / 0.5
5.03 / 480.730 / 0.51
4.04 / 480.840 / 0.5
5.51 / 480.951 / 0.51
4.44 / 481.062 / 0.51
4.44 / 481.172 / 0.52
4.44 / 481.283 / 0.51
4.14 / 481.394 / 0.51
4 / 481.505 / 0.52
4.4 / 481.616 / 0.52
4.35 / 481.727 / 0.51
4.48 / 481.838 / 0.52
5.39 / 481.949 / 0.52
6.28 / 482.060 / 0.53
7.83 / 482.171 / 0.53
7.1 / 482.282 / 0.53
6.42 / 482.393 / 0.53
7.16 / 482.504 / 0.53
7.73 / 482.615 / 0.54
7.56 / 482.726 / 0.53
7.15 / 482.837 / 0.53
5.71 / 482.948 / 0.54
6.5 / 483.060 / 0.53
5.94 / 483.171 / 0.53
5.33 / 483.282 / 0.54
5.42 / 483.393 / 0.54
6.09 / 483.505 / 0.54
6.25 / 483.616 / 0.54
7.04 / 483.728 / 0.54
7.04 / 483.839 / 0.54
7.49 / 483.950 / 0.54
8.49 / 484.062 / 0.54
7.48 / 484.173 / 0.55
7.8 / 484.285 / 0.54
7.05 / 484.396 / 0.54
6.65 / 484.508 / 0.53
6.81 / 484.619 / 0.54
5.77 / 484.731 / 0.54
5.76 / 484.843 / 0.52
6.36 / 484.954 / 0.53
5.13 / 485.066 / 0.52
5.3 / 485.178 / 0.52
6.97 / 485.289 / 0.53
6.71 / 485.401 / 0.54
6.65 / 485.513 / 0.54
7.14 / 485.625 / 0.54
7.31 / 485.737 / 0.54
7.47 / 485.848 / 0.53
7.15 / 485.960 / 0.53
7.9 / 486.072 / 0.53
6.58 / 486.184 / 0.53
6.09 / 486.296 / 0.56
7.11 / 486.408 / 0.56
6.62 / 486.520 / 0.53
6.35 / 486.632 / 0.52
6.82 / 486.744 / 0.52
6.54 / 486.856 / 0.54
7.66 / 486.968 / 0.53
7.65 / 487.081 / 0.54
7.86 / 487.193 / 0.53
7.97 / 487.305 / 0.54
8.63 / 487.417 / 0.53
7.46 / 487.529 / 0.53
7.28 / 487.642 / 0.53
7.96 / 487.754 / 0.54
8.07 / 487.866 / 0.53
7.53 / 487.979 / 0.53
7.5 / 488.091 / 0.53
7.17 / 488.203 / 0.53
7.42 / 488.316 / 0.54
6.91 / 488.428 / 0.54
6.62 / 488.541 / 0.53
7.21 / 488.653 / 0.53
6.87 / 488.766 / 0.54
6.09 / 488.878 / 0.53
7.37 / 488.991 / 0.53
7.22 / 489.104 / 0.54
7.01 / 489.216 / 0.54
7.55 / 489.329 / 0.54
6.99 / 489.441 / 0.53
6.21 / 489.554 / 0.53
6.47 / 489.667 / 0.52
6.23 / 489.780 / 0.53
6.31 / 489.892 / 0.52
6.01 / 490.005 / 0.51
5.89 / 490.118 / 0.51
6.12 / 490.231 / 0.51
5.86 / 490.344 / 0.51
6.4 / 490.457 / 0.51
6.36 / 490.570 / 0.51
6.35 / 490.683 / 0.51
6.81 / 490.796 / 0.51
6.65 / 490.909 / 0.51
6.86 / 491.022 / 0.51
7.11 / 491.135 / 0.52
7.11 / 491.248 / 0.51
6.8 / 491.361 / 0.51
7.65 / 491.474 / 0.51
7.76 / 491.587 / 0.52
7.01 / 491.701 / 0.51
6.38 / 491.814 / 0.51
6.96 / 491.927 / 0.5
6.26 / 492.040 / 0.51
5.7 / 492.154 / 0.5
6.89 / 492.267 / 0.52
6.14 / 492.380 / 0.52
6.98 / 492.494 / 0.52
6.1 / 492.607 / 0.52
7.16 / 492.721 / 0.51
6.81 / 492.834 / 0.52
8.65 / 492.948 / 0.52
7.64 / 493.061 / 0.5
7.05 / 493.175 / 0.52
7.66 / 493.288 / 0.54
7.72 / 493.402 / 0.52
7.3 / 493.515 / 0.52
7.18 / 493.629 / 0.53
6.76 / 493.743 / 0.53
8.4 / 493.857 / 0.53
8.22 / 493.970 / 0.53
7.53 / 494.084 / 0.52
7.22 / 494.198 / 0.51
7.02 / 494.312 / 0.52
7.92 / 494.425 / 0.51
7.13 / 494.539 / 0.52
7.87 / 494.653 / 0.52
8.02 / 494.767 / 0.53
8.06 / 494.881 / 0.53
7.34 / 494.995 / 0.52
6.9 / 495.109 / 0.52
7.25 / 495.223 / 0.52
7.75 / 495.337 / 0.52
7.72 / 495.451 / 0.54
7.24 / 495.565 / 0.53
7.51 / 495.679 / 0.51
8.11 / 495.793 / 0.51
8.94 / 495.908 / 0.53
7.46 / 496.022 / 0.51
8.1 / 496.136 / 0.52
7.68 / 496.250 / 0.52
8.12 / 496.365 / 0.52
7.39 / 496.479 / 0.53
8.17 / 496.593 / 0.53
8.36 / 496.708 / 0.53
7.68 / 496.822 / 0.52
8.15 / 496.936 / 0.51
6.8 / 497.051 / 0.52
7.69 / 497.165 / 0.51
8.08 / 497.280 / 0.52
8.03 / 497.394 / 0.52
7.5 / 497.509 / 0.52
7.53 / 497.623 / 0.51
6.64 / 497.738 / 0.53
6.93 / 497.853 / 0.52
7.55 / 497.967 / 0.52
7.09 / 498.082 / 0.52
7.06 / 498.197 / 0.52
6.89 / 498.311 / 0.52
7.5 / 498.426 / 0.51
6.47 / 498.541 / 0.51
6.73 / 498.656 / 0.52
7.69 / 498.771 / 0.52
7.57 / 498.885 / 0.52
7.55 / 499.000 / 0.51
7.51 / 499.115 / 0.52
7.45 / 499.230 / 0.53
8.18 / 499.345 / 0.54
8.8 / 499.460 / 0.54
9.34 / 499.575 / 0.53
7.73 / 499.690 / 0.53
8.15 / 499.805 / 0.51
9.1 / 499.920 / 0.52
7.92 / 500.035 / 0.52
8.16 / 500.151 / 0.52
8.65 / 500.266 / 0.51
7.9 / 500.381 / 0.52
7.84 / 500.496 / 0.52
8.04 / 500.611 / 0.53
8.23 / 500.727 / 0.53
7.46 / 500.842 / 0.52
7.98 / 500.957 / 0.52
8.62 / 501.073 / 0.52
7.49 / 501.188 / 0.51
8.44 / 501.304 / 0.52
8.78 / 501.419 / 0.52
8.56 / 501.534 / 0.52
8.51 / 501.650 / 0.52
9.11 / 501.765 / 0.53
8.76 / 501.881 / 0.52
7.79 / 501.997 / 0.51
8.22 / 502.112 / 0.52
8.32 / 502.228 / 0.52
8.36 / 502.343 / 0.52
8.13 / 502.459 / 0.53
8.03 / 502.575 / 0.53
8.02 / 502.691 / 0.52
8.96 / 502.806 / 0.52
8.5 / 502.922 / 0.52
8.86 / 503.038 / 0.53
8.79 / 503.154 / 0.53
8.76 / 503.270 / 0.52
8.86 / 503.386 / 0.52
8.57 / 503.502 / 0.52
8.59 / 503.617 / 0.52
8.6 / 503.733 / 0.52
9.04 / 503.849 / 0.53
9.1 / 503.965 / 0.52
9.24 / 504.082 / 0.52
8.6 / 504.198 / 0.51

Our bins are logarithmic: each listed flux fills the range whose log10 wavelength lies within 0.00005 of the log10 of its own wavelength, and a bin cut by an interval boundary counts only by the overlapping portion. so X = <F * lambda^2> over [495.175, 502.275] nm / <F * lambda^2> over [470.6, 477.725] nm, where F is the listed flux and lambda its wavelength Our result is 1.45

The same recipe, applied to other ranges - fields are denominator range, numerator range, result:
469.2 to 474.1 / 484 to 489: 1.25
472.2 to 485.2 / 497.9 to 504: 1.51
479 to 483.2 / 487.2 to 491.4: 1.31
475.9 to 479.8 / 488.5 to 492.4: 1.17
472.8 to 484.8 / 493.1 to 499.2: 1.36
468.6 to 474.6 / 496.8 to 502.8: 1.48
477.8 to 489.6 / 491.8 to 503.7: 1.29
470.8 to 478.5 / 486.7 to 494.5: 1.25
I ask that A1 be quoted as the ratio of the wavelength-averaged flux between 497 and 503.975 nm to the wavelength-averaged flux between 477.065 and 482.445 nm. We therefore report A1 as 1.48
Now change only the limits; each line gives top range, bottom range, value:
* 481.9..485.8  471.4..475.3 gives 1.12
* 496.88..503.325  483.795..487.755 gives 1.14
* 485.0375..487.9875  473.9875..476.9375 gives 1.14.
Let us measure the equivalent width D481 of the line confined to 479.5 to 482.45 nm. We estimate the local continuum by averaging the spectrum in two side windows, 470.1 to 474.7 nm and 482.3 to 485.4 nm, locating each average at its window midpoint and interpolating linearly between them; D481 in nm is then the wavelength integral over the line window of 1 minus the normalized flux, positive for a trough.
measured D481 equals 0.61 nm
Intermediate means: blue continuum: 6.09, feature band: 5.14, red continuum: 6.62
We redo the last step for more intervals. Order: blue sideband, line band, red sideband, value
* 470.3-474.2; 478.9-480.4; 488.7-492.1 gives 0.23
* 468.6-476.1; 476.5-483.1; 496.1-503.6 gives 0.83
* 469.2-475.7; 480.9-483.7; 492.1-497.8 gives 0.37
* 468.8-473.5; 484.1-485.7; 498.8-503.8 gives 0.10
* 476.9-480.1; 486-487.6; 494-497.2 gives -0.13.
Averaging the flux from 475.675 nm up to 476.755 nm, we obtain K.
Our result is 6.43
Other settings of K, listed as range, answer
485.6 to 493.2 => 6.97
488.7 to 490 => 6.73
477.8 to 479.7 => 5.95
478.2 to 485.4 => 5.9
